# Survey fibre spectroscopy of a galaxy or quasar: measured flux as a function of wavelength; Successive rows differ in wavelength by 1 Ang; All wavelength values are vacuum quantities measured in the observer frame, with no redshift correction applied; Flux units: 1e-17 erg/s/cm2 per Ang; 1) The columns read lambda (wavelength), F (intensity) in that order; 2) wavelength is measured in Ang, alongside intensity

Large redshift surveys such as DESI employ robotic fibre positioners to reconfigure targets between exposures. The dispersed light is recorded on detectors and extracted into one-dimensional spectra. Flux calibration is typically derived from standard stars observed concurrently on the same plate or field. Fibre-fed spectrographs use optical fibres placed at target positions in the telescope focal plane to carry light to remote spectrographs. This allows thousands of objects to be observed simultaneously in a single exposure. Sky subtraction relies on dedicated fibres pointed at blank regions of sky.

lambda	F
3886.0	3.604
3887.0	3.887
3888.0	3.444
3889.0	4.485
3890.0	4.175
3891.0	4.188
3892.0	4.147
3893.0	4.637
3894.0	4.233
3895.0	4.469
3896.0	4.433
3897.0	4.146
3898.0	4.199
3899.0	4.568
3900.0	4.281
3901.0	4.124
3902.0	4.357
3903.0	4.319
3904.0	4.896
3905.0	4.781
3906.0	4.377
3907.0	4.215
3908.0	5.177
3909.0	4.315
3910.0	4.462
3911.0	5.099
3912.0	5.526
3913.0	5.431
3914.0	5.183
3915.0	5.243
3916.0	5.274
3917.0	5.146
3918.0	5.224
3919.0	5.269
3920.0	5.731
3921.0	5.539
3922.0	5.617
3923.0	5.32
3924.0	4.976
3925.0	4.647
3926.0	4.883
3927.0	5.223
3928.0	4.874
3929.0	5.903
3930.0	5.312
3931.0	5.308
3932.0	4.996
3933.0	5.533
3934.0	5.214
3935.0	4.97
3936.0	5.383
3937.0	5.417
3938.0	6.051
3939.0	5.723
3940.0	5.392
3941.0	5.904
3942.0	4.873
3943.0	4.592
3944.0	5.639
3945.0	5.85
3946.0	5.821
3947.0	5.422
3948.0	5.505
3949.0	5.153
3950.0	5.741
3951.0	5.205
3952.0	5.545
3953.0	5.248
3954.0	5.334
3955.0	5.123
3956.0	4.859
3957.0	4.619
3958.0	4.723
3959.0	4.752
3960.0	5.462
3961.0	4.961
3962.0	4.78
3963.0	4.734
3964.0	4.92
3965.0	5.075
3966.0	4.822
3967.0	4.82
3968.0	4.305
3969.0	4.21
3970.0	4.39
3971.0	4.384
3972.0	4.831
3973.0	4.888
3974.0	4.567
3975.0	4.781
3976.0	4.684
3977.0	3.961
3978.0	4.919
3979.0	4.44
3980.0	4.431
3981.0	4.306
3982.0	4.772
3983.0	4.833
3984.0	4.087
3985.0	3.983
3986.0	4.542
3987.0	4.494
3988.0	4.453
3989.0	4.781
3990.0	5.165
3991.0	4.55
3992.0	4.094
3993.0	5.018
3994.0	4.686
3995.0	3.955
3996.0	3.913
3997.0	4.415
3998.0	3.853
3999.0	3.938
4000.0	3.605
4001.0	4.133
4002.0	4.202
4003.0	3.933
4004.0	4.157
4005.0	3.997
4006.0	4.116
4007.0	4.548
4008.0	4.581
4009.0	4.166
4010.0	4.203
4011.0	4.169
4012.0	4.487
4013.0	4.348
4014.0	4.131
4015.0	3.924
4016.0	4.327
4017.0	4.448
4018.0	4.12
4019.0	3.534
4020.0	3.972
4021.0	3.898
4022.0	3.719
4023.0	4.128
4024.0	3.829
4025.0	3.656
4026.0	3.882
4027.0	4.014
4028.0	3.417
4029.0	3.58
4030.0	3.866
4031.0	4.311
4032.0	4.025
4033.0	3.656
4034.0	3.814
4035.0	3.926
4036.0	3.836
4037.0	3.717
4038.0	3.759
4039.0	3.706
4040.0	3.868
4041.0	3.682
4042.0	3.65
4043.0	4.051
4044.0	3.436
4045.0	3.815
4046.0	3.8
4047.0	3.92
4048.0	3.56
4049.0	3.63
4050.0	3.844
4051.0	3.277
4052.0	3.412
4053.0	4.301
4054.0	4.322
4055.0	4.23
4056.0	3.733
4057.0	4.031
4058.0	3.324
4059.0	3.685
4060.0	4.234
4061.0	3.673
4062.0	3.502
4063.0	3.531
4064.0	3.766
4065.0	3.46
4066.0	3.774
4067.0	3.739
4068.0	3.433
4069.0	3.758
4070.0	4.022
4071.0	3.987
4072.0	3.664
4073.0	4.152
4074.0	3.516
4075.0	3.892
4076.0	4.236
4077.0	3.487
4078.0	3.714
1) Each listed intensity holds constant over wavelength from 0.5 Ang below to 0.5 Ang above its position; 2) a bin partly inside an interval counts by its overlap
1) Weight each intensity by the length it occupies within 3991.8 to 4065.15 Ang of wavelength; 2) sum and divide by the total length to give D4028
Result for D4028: 3.94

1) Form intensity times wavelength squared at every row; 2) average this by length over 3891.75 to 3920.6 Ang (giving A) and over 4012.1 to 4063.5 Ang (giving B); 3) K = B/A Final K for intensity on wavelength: 0.9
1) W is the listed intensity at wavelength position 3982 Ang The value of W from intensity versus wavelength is 4.772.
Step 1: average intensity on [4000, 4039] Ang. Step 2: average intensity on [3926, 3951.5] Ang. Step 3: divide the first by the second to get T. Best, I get 0.74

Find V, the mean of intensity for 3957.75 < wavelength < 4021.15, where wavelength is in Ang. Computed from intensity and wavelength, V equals 4.42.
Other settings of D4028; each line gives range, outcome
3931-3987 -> 4.97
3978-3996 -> 4.5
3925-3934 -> 5.22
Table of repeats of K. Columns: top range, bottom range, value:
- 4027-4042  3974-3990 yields 0.86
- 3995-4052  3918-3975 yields 0.79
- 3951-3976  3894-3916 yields 1.07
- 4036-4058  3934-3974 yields 0.78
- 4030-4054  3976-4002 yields 0.89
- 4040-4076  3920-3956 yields 0.75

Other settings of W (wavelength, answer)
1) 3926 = 4.883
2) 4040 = 3.868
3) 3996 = 3.913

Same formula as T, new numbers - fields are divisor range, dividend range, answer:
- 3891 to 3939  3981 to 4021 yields 0.86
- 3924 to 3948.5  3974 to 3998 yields 0.84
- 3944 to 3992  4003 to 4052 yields 0.81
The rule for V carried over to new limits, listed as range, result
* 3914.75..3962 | 5.28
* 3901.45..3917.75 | 4.87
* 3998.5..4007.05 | 4.04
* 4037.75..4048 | 3.76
